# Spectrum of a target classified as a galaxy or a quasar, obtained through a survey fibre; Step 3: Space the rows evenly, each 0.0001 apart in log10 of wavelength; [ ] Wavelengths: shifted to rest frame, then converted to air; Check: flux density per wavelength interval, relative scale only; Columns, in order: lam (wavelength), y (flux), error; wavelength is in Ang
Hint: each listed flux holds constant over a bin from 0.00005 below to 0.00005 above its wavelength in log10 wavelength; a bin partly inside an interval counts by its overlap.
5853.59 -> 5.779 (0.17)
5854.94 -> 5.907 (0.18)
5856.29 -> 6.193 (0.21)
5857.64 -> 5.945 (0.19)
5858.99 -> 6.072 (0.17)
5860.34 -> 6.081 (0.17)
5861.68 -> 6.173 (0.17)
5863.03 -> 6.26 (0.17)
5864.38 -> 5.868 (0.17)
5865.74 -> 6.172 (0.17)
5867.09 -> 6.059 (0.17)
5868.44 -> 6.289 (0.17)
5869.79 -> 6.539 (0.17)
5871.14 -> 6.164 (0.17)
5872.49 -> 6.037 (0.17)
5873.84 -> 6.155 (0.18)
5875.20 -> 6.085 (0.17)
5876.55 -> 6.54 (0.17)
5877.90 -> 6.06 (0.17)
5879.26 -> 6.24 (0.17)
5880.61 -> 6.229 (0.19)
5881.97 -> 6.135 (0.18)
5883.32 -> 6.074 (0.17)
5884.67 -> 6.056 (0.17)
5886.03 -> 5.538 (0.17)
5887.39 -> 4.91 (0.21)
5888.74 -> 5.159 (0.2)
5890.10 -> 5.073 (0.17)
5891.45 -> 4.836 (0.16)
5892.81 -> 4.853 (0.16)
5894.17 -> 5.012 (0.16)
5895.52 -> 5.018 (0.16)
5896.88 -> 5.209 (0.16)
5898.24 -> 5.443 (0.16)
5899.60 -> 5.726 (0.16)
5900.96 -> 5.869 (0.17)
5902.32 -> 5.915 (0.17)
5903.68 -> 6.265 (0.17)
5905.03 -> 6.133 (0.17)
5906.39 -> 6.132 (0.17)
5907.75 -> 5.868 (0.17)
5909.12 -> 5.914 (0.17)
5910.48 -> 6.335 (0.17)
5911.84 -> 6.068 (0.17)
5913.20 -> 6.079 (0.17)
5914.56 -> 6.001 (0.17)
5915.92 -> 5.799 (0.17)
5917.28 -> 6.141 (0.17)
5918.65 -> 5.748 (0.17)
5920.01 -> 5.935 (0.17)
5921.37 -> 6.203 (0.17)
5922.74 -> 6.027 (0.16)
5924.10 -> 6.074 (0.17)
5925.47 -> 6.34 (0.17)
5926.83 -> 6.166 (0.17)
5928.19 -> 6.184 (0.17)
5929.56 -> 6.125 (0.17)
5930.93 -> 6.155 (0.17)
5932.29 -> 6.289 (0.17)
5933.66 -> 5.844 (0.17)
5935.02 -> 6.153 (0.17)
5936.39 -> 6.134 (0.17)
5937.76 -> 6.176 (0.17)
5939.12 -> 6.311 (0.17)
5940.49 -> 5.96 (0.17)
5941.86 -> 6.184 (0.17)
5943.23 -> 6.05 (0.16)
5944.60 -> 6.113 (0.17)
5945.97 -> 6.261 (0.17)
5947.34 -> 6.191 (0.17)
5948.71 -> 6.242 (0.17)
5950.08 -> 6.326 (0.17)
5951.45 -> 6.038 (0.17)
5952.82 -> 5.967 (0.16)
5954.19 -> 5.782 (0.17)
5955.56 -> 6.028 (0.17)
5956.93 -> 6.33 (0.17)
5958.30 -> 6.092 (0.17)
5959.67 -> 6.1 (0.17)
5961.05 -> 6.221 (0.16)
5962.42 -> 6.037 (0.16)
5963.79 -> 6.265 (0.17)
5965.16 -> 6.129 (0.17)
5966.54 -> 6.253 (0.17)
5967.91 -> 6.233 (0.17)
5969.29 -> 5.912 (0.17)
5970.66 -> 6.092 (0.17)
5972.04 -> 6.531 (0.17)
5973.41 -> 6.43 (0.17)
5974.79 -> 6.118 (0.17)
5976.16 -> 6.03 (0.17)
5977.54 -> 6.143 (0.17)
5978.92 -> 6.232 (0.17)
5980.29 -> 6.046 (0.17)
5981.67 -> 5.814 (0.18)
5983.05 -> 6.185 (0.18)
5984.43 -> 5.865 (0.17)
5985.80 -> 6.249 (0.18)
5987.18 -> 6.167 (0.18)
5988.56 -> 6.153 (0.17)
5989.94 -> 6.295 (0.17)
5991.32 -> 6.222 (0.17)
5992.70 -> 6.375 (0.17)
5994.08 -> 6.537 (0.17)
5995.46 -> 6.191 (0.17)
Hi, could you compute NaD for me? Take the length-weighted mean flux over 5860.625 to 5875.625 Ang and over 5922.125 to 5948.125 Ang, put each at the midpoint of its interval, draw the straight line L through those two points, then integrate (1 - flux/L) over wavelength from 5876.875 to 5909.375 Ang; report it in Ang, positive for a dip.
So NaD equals 2.6 Ang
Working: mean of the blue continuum 6.16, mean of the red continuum 6.14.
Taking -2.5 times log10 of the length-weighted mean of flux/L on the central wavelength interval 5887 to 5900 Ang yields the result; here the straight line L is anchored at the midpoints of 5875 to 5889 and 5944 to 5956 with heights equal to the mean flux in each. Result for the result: 0.165 mag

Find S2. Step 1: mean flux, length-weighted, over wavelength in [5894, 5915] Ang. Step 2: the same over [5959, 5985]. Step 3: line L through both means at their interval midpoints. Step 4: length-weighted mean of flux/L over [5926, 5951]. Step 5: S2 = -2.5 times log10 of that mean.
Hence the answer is -0.031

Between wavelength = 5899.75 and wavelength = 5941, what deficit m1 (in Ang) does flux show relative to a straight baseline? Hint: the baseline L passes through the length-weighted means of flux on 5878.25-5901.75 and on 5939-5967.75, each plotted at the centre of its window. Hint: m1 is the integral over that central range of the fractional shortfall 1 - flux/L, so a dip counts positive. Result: -1.93 Ang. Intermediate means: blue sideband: 5.5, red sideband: 6.14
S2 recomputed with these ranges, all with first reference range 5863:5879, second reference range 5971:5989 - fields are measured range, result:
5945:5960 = 0.01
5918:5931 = 0.01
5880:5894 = 0.13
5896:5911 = 0.05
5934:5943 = 0.00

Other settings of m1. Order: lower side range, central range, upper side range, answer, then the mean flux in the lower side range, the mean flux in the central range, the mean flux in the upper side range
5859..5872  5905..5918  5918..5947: 0.2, 6.17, 6.04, 6.12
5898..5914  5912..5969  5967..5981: -0.2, 5.99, 6.11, 6.18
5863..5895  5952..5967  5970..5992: 0.0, 5.83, 6.11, 6.16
